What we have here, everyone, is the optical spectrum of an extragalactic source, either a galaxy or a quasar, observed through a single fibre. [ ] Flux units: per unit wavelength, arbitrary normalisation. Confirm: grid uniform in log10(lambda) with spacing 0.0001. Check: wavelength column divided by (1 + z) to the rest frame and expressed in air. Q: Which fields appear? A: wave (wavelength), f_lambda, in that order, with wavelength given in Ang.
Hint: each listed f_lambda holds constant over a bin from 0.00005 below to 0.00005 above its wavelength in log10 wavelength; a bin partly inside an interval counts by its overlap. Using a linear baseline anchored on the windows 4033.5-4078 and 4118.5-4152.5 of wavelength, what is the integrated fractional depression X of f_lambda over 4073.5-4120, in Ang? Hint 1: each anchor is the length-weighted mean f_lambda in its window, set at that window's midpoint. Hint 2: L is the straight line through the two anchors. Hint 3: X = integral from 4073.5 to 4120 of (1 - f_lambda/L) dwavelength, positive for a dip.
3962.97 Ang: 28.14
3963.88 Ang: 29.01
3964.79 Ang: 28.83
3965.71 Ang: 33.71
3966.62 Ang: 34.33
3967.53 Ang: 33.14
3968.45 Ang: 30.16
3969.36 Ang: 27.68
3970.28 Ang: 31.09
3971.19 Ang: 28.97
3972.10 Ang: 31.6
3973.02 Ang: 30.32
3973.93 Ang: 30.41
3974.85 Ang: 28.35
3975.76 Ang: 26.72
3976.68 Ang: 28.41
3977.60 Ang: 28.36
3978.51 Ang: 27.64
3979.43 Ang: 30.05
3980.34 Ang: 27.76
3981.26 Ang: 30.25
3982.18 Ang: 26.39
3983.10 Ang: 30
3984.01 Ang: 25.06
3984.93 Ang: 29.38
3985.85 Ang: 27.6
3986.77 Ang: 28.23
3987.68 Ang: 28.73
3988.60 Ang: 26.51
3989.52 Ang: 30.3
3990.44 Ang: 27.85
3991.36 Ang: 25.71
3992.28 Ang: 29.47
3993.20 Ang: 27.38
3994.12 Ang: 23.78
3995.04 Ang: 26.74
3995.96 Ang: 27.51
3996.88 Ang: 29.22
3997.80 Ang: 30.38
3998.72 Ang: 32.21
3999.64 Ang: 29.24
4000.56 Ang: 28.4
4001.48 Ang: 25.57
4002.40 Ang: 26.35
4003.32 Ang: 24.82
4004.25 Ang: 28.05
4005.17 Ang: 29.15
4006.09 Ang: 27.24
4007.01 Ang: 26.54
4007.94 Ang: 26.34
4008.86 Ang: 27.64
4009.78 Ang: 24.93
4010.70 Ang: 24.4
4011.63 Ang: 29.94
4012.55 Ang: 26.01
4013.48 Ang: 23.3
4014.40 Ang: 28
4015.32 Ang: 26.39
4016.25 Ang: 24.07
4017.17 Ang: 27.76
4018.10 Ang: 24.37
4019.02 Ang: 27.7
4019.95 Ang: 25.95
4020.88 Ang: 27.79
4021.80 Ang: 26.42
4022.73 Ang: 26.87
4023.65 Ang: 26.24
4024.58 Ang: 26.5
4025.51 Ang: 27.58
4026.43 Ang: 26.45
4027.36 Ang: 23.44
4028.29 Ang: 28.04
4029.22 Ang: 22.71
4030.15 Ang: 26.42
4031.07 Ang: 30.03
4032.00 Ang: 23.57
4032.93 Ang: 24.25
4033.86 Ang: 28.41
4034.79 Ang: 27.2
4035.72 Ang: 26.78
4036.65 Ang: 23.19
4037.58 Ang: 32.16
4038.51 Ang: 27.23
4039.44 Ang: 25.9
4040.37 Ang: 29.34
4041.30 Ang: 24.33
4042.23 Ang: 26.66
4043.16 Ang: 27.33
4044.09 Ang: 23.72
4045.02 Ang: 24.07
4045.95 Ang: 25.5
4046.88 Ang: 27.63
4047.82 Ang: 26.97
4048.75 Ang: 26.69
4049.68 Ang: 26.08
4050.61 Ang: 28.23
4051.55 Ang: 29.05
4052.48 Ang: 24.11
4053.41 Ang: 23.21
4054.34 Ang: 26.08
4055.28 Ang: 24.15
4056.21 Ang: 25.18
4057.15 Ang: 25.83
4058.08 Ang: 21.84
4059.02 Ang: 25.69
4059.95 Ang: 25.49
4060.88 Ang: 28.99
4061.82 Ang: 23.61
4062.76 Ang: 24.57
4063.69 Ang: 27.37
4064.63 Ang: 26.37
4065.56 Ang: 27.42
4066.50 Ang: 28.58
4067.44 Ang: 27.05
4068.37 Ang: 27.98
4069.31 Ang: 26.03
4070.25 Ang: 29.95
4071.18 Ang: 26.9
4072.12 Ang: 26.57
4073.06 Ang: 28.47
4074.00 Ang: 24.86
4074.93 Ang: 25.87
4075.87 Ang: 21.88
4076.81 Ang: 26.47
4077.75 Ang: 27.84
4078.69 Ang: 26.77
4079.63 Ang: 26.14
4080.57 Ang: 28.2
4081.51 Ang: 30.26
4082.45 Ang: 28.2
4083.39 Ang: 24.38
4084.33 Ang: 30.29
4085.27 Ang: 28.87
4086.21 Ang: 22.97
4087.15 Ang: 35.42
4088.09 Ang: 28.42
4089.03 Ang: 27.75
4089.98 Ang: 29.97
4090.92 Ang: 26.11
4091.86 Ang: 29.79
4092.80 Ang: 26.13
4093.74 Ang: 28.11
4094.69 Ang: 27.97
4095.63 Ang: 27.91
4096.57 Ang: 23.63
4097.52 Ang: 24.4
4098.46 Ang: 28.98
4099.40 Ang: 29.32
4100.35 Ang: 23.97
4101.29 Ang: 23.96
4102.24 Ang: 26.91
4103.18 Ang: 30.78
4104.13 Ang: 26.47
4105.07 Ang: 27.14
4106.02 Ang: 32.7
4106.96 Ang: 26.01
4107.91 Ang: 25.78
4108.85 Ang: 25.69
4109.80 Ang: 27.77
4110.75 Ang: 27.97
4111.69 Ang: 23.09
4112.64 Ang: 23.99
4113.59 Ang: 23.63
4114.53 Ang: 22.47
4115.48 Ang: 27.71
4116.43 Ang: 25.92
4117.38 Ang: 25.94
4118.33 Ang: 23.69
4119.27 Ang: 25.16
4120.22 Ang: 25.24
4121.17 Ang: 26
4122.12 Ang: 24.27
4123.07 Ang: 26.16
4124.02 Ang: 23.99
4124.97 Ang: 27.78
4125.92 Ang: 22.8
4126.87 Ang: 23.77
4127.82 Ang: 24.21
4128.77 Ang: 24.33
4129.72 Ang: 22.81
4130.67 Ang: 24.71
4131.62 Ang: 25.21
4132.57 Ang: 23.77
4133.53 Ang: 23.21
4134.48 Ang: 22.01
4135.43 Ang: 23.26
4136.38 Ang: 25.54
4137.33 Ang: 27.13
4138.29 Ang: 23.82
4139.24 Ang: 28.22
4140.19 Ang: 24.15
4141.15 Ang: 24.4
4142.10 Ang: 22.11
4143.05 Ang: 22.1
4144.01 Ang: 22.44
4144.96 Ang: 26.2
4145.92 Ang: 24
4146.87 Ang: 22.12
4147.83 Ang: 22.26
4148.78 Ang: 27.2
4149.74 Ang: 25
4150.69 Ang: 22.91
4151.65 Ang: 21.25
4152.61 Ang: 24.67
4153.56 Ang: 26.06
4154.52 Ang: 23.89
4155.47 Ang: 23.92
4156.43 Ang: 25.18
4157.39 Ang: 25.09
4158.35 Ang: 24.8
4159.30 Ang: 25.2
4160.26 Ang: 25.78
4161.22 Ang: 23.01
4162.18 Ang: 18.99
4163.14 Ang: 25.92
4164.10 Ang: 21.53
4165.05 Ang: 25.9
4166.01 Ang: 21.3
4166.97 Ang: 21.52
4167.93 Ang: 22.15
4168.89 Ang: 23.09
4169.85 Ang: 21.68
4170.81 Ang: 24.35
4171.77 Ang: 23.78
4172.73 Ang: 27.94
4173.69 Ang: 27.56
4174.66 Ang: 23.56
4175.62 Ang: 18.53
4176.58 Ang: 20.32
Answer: -2.8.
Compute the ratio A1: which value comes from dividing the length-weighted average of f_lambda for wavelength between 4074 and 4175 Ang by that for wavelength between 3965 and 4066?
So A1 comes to 0.93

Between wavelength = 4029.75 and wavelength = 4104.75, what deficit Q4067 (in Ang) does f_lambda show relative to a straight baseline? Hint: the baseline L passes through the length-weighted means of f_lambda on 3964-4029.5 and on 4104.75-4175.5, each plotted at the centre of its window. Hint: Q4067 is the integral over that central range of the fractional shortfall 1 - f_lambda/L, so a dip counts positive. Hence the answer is -1.7 Ang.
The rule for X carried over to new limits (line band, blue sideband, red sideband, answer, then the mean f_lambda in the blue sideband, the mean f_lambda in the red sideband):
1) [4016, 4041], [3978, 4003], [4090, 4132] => 0.8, 28.1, 26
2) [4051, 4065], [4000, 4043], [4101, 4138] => 0.4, 26.5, 25.4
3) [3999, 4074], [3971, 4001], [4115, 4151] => 1.7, 28.4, 24.5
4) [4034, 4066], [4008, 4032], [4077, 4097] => 1.0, 26.3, 27.9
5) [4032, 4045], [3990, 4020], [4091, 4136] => 0.1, 27.1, 25.7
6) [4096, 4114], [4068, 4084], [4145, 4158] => -0.4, 26.9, 24.2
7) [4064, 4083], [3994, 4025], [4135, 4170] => -1.1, 27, 23.9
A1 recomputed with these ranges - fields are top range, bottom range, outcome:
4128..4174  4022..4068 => 0.92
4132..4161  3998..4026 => 0.90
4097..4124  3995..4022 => 0.96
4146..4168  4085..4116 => 0.88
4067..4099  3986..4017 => 1.00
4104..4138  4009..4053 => 0.95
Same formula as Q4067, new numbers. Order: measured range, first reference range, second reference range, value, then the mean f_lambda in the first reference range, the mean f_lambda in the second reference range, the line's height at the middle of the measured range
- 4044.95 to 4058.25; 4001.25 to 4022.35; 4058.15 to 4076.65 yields 0.33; 26.5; 26.4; 26.4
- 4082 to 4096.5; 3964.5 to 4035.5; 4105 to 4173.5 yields -1.34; 27.7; 24.5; 25.7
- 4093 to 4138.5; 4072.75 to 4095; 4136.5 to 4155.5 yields 0.48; 27.5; 24.2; 25.8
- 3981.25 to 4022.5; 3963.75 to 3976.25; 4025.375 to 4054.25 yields 1.77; 30.3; 26.3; 28.5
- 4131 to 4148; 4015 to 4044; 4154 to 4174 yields 0.24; 26.4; 23.9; 24.4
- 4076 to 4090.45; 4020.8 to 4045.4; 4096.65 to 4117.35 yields -0.89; 26.4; 26.3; 26.4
